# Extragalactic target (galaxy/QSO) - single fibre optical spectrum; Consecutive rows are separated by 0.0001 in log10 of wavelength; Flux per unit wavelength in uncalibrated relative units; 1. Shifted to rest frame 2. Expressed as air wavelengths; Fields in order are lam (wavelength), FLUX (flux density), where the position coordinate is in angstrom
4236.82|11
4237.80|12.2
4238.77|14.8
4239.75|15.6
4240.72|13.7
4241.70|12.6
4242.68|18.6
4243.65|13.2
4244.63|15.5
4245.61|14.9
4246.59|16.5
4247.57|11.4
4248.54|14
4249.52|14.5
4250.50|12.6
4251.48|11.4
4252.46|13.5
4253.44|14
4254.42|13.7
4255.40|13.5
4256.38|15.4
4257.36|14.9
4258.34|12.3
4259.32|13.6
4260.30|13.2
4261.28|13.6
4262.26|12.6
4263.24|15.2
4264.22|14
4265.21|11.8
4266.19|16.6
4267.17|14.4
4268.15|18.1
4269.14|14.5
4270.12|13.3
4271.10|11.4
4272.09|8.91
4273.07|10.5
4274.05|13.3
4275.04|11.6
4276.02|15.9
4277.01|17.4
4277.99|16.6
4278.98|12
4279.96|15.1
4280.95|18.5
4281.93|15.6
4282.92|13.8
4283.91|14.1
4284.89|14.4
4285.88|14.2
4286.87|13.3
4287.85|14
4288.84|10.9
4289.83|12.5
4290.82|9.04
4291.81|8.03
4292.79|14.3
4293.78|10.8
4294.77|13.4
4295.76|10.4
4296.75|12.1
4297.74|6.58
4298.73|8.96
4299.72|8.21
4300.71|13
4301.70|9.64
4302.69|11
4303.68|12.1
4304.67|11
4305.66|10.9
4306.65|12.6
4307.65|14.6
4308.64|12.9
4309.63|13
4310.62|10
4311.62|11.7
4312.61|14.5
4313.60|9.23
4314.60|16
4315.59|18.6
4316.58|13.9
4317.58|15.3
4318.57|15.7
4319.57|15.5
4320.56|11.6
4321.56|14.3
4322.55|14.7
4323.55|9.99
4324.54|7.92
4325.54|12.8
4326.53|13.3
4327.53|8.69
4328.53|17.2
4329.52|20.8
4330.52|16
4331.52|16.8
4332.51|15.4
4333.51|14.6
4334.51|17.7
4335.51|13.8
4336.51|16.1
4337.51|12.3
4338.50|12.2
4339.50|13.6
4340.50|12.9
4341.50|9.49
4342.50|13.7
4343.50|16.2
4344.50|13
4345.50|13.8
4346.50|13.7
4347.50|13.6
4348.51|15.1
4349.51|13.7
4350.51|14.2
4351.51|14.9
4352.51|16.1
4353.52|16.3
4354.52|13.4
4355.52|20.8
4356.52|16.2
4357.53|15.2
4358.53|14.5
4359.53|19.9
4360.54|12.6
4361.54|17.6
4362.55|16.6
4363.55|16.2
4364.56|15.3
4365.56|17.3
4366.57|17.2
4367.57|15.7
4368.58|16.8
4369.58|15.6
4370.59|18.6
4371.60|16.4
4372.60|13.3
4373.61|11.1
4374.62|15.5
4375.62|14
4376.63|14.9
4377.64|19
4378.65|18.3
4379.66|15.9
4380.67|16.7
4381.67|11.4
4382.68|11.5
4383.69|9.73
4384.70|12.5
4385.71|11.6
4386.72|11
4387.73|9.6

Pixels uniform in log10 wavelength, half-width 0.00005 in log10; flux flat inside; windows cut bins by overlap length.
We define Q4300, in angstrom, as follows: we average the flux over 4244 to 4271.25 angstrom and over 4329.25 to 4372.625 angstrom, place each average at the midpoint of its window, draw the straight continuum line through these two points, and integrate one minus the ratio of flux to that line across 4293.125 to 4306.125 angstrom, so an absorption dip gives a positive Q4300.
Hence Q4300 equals 3.49 angstrom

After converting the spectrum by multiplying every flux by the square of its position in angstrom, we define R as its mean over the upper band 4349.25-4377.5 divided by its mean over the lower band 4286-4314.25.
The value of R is 1.42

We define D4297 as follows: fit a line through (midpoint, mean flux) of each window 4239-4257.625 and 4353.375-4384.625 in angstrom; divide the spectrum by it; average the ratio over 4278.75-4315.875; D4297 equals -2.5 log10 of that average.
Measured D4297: 0.190 mag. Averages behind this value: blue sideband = 14.2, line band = 12.4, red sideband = 15.5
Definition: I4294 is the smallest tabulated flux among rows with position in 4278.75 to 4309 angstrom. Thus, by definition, 6.58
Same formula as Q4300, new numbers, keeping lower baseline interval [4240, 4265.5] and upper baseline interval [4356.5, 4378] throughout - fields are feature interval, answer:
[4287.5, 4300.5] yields 3.4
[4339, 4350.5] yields 1.4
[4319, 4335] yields 1.0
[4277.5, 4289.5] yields 0.1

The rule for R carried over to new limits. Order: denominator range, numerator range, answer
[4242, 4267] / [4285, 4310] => 0.84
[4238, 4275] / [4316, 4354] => 1.06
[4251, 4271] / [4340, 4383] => 1.15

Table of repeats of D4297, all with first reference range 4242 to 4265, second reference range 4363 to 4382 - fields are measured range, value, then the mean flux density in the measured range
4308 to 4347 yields 0.10 mag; 13.8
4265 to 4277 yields 0.05 mag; 13.6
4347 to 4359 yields 0.01 mag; 15.3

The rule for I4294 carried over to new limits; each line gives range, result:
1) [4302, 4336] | 7.92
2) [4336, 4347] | 9.49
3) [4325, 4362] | 8.69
